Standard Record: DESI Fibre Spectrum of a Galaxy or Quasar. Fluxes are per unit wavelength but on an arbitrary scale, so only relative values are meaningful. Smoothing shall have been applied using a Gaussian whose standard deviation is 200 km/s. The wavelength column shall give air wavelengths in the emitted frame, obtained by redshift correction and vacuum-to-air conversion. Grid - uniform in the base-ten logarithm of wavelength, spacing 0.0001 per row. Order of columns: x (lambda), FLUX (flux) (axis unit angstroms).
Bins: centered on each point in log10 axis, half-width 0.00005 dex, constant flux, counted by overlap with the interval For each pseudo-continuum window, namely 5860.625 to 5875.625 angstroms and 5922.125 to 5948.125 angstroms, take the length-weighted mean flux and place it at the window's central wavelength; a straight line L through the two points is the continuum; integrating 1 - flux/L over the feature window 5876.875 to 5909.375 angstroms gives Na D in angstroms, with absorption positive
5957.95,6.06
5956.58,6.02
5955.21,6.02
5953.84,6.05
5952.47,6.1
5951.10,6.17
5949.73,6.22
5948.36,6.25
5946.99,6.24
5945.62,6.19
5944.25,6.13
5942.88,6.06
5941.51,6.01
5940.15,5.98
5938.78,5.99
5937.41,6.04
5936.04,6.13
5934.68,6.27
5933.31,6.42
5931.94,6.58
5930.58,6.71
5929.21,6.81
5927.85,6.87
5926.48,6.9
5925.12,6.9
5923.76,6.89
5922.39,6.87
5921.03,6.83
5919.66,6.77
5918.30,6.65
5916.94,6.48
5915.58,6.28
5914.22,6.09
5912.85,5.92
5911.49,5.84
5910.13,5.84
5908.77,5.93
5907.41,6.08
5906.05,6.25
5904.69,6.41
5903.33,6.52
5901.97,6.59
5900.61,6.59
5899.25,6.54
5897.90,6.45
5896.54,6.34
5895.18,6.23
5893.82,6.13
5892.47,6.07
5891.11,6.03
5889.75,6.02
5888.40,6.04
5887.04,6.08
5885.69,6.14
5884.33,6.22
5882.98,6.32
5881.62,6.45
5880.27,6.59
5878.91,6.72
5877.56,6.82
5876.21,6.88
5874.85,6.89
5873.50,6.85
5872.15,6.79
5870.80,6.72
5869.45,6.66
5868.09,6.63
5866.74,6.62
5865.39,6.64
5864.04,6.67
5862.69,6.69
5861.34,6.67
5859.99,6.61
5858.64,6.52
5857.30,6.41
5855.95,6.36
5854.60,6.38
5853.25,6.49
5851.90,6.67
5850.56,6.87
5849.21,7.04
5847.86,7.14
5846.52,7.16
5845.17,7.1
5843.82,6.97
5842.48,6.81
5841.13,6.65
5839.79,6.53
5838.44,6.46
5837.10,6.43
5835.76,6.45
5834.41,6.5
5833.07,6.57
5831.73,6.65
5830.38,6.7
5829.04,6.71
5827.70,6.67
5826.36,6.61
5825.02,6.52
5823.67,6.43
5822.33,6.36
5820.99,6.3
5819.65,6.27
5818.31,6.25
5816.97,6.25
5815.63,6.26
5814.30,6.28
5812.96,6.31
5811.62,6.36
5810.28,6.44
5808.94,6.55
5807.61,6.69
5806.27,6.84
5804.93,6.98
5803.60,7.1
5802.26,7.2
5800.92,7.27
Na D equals 1.4 angstroms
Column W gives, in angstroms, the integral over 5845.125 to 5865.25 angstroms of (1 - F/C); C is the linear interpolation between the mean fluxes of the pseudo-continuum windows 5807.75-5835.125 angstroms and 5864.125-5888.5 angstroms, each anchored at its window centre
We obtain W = -0.5 angstroms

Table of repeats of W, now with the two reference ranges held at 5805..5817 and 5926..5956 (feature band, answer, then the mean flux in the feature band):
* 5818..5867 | -1.5 angstroms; 6.62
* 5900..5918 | 0.3 angstroms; 6.22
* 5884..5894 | 0.4 angstroms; 6.09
